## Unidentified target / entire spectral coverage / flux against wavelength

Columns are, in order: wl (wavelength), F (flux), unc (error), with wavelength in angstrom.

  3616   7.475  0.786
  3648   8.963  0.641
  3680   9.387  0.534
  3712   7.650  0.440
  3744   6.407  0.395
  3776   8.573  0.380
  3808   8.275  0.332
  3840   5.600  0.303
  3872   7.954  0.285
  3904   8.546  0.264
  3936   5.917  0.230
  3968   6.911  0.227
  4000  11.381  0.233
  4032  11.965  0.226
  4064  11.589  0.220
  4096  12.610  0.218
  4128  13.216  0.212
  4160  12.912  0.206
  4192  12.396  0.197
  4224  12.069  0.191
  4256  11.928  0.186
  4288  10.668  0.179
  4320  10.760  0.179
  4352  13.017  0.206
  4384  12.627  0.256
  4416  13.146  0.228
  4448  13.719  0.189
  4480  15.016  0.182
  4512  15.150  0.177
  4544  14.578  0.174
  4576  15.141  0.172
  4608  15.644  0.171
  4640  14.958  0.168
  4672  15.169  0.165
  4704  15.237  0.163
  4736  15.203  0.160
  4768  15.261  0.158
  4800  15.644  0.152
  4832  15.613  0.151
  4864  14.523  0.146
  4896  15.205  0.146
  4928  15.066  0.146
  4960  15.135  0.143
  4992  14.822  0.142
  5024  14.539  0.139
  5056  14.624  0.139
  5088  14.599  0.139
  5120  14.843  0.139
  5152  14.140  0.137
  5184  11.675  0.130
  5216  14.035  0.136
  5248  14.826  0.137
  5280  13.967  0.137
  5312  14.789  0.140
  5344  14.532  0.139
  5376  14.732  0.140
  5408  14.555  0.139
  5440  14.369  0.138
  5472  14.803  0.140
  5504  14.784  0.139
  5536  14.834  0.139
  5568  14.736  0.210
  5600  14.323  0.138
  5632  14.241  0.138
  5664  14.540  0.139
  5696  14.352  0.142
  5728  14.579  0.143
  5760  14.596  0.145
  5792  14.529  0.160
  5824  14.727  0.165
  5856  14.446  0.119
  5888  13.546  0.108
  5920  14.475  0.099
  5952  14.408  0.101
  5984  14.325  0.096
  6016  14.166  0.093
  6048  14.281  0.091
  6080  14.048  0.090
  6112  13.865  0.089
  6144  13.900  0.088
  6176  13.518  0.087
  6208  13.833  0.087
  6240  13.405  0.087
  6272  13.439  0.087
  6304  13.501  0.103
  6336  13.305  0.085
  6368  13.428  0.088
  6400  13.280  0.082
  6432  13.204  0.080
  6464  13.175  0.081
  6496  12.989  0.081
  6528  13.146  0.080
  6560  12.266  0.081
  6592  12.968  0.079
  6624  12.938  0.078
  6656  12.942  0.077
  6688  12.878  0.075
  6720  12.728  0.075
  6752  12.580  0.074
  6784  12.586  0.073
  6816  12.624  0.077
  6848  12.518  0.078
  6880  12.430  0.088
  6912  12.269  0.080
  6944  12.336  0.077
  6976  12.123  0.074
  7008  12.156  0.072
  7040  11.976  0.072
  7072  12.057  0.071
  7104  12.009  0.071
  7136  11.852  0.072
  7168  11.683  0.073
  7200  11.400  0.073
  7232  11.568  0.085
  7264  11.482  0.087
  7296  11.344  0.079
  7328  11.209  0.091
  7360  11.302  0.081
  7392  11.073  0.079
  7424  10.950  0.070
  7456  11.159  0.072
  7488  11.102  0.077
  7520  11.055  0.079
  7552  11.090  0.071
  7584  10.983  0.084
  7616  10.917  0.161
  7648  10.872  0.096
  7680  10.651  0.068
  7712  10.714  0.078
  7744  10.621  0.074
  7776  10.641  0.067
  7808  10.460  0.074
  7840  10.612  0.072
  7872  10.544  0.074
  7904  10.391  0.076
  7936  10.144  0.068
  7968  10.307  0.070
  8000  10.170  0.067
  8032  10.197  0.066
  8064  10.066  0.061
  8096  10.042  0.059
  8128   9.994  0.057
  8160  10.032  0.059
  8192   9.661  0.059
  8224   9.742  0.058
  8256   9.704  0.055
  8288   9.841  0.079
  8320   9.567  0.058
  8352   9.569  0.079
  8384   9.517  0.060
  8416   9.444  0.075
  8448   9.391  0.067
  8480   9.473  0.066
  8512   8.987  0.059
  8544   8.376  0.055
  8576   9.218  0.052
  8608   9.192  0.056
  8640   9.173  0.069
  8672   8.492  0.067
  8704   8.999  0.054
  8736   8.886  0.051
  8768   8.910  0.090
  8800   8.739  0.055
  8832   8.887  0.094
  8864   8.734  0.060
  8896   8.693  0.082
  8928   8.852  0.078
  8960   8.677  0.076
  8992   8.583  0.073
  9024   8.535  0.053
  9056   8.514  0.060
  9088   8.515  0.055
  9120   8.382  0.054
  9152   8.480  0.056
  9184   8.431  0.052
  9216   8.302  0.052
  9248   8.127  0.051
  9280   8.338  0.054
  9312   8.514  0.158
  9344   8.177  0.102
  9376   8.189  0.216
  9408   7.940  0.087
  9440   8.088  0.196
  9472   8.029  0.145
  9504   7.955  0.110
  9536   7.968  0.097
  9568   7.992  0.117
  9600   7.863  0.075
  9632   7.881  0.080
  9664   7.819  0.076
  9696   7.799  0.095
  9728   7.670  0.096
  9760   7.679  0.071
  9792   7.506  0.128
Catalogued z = 0.00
